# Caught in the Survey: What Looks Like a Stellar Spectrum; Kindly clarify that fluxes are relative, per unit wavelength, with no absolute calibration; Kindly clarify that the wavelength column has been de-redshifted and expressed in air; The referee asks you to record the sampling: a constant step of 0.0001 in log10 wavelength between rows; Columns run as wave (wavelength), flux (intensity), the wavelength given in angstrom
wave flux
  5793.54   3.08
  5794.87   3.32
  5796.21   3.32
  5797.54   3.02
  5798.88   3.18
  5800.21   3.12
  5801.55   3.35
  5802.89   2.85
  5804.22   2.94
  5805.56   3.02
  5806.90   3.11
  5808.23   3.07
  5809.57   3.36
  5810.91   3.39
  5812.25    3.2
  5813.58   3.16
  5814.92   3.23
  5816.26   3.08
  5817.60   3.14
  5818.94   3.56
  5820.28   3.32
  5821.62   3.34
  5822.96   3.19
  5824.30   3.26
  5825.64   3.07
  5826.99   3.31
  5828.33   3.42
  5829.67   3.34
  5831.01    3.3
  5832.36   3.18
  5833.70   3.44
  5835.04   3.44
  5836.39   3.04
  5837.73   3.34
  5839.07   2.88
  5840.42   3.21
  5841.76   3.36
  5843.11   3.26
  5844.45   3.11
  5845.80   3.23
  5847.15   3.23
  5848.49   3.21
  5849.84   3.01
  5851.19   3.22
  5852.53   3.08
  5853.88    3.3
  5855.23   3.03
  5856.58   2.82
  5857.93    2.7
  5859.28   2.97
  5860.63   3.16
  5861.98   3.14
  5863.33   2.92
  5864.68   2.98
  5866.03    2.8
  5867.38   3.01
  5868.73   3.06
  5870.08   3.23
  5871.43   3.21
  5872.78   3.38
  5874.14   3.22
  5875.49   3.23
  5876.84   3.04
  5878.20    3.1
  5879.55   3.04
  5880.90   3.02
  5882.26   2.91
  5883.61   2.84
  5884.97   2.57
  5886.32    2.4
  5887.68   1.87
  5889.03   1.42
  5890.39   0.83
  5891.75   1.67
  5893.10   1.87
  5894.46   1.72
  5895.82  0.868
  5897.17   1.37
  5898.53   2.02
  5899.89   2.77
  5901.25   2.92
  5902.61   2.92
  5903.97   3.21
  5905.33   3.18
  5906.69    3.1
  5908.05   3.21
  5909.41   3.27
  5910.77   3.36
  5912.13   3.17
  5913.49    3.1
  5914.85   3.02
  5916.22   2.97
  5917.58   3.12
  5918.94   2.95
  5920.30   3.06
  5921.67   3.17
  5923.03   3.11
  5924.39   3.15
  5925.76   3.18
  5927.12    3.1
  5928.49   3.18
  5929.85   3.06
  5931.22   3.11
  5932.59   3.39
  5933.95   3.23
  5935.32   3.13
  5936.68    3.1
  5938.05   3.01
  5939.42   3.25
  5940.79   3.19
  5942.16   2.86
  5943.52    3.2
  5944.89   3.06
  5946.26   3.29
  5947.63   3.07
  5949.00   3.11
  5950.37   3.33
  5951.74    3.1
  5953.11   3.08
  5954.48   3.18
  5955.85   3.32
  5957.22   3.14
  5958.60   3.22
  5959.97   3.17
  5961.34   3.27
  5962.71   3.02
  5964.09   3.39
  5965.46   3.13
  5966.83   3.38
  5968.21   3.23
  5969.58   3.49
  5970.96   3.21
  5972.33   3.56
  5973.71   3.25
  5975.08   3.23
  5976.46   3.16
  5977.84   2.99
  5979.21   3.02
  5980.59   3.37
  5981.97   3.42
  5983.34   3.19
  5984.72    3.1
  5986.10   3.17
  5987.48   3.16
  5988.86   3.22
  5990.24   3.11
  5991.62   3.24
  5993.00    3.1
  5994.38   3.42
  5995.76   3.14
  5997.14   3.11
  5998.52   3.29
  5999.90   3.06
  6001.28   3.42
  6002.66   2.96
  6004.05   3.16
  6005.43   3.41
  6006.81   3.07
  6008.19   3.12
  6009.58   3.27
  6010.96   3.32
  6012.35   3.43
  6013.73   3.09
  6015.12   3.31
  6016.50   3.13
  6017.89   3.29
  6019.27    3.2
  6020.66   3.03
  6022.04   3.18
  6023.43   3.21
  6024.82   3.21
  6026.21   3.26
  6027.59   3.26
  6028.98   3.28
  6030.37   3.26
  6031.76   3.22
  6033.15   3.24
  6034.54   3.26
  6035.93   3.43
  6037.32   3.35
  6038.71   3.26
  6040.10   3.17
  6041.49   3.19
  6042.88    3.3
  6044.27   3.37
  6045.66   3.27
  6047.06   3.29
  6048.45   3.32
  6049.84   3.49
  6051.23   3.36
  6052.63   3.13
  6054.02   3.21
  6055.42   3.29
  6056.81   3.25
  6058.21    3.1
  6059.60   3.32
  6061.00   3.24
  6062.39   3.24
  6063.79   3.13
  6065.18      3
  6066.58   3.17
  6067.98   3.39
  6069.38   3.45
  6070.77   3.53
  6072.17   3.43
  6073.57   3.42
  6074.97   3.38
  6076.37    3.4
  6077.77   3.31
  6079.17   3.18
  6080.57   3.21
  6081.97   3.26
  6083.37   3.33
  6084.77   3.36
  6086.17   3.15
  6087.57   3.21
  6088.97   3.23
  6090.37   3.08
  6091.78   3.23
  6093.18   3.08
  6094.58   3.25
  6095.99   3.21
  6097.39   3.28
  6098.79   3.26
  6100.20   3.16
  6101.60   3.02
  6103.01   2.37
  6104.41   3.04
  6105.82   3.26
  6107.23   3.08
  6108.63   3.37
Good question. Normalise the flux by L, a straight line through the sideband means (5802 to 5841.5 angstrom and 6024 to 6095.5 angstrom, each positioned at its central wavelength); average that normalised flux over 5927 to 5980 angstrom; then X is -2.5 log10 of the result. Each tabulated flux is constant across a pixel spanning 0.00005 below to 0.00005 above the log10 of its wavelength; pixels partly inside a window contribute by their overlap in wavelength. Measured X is 0.02 mag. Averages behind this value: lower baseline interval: 3.22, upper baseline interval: 3.27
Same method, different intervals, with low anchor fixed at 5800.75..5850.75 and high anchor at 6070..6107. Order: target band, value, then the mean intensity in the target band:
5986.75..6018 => 0.00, 3.21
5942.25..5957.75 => 0.02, 3.16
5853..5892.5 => 0.15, 2.79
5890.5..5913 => 0.27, 2.5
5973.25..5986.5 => 0.01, 3.19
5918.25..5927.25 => 0.04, 3.11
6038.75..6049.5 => -0.02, 3.28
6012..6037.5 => -0.01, 3.24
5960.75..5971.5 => -0.02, 3.26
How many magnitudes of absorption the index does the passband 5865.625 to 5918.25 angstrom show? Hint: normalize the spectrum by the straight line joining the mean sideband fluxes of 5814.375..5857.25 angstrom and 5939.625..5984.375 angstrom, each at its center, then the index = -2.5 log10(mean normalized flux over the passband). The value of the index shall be 0.19 mag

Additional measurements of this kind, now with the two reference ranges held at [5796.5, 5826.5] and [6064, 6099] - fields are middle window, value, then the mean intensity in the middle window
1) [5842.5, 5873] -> 0.04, 3.09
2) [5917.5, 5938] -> 0.03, 3.13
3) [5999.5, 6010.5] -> 0.02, 3.19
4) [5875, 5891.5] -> 0.27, 2.49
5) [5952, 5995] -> 0.00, 3.22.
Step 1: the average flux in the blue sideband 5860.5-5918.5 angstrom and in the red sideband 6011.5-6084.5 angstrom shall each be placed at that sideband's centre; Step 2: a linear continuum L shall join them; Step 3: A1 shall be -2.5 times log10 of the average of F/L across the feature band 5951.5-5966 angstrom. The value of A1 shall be -0.079 mag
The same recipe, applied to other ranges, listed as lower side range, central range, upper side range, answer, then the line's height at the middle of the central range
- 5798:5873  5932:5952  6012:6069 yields 0.02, 3.21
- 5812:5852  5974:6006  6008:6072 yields 0.02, 3.25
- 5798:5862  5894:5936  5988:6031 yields 0.10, 3.19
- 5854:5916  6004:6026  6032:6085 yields -0.02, 3.15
